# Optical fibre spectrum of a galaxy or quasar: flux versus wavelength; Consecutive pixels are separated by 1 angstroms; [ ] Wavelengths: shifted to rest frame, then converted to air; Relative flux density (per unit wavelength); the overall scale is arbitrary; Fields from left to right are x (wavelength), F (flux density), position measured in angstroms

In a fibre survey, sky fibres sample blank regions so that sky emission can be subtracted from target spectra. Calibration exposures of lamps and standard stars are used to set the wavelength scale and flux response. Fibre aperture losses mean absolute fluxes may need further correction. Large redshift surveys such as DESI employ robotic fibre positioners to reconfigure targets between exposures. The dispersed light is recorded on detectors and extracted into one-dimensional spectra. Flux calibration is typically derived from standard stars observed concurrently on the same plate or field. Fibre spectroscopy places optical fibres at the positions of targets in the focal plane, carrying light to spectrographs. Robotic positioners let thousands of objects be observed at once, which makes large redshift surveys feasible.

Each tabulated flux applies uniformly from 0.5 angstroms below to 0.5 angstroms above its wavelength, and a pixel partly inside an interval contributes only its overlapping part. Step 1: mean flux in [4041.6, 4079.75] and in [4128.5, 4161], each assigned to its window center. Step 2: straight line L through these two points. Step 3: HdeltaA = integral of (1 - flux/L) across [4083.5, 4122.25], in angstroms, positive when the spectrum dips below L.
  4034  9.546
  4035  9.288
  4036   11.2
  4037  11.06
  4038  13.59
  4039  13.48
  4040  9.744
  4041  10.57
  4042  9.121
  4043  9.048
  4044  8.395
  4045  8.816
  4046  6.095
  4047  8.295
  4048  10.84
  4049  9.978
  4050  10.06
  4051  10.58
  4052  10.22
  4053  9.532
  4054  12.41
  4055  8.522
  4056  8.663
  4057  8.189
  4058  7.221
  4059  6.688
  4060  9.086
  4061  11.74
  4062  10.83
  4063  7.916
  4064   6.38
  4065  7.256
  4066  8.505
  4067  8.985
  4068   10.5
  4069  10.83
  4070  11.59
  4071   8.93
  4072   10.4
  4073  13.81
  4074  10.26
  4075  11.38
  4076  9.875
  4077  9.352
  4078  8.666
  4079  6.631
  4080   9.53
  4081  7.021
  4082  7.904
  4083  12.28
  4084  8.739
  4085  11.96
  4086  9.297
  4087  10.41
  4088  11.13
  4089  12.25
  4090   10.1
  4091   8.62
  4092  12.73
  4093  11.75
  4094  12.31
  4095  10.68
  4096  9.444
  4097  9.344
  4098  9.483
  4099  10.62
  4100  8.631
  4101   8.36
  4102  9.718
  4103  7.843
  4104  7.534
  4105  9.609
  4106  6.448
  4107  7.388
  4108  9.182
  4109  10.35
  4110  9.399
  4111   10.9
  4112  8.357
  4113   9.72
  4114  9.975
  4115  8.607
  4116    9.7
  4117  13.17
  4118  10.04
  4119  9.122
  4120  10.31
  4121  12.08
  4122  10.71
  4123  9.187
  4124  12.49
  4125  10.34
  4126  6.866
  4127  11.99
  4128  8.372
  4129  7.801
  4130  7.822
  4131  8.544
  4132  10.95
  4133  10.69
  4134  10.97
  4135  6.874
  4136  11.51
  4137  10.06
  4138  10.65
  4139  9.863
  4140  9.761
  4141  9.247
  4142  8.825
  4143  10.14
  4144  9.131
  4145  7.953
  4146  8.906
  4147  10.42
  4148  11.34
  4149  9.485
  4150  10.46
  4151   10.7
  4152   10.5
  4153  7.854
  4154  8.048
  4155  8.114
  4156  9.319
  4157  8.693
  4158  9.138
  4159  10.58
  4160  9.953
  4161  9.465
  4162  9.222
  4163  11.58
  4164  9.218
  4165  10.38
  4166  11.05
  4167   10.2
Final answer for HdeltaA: -1.9 angstroms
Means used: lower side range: 9.36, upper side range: 9.51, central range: 9.89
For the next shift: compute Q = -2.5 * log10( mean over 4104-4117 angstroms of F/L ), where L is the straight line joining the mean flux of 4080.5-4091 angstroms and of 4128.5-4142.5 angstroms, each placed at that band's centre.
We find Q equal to 0.06 mag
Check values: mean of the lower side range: 10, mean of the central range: 9.23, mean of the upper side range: 9.54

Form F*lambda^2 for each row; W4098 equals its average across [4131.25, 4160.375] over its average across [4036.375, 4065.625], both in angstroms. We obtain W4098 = 1.1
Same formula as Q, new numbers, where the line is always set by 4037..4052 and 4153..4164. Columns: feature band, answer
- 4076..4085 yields 0.087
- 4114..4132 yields -0.038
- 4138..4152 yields -0.042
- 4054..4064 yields 0.122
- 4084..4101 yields -0.080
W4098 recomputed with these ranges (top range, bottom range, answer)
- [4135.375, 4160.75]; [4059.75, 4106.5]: 1.02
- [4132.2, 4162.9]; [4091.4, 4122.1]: 1.01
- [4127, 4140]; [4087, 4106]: 0.99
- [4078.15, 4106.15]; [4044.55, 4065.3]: 1.09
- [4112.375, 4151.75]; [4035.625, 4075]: 1.05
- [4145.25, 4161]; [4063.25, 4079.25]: 1.03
